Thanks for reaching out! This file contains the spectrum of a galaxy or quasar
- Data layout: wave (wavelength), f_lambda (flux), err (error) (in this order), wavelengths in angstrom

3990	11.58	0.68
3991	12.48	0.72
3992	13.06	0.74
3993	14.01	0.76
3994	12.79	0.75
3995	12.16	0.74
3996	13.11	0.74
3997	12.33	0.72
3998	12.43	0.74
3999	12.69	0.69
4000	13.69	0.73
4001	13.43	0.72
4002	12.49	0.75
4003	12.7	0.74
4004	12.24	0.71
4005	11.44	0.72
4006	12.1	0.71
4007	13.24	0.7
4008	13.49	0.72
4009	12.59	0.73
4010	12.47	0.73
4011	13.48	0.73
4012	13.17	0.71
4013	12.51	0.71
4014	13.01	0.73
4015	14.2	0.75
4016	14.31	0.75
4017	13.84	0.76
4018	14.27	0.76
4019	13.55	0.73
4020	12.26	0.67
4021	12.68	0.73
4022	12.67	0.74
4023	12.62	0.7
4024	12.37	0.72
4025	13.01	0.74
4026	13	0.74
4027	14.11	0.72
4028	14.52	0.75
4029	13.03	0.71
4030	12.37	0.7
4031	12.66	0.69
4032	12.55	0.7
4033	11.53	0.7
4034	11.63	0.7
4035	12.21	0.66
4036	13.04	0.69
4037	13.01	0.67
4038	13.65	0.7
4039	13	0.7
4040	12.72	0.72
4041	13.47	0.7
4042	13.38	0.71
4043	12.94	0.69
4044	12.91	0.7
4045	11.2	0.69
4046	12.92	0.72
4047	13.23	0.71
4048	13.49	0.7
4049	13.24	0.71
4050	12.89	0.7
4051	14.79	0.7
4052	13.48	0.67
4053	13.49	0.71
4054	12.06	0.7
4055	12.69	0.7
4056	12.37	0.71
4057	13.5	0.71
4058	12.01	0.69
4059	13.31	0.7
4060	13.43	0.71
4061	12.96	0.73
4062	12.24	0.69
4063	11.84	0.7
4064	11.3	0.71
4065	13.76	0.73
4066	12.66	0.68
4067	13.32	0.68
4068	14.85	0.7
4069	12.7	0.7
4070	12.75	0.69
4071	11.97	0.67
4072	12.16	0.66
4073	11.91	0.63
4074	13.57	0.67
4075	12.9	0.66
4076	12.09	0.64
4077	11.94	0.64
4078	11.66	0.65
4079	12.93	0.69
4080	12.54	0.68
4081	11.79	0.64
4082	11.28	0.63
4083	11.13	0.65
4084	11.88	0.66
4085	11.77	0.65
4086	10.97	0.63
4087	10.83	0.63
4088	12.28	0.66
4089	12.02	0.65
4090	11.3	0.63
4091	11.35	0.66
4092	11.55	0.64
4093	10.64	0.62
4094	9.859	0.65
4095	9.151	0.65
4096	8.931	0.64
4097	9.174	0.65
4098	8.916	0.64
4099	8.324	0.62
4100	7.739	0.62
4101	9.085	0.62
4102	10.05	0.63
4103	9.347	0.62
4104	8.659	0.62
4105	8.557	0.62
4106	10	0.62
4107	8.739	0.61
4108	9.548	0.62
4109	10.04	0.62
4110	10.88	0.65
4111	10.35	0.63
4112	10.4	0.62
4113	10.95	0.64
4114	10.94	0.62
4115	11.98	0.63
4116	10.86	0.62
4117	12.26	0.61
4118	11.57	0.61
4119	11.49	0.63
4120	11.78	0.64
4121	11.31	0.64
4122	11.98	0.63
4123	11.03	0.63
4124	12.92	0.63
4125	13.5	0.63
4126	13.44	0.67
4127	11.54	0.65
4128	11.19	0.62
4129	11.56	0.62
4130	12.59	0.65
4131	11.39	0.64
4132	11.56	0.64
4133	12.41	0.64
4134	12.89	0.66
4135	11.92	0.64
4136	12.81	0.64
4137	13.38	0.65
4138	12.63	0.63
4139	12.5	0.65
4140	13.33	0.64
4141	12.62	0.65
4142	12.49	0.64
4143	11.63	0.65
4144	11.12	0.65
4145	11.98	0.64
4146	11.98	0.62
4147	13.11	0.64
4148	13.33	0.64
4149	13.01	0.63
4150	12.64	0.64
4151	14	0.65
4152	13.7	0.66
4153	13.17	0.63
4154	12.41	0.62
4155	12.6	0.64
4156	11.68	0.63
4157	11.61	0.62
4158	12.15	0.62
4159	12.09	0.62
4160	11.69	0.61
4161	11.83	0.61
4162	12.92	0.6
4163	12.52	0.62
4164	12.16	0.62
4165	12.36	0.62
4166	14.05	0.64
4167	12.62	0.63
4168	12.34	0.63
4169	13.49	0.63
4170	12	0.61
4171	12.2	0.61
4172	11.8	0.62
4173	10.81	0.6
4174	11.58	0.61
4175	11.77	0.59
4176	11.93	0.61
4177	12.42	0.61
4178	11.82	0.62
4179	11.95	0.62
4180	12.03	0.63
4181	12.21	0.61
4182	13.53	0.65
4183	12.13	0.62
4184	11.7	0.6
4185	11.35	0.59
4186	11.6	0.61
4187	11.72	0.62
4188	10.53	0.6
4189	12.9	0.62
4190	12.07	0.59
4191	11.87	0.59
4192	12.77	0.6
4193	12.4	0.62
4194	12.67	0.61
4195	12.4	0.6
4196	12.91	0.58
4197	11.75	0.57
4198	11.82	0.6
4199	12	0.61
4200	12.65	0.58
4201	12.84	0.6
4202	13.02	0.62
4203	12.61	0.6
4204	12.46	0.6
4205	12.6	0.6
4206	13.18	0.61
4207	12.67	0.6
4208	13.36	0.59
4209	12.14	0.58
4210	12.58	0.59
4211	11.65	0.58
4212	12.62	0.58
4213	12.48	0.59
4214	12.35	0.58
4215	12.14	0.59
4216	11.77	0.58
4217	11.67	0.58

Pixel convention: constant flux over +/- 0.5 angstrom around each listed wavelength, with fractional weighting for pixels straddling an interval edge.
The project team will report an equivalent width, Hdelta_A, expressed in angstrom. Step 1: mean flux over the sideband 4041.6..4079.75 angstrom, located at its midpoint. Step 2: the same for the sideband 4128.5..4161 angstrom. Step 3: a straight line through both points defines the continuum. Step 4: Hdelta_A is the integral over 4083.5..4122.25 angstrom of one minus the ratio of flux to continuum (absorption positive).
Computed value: 6.7 angstrom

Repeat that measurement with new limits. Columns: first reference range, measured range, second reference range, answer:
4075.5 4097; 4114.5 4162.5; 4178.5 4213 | -2.07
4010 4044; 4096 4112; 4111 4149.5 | 3.89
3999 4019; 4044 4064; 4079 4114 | -2.03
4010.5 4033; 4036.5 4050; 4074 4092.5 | -0.33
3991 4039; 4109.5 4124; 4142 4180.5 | 1.37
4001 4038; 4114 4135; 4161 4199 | 0.84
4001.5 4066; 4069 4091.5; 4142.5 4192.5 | 1.27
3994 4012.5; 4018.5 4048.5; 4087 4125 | -1.96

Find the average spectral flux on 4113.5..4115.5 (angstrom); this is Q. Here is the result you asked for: 11.5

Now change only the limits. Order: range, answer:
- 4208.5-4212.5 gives 12.2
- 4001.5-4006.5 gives 12.2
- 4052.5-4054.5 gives 12.8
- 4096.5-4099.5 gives 8.8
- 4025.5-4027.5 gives 13.6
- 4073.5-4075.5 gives 13.2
